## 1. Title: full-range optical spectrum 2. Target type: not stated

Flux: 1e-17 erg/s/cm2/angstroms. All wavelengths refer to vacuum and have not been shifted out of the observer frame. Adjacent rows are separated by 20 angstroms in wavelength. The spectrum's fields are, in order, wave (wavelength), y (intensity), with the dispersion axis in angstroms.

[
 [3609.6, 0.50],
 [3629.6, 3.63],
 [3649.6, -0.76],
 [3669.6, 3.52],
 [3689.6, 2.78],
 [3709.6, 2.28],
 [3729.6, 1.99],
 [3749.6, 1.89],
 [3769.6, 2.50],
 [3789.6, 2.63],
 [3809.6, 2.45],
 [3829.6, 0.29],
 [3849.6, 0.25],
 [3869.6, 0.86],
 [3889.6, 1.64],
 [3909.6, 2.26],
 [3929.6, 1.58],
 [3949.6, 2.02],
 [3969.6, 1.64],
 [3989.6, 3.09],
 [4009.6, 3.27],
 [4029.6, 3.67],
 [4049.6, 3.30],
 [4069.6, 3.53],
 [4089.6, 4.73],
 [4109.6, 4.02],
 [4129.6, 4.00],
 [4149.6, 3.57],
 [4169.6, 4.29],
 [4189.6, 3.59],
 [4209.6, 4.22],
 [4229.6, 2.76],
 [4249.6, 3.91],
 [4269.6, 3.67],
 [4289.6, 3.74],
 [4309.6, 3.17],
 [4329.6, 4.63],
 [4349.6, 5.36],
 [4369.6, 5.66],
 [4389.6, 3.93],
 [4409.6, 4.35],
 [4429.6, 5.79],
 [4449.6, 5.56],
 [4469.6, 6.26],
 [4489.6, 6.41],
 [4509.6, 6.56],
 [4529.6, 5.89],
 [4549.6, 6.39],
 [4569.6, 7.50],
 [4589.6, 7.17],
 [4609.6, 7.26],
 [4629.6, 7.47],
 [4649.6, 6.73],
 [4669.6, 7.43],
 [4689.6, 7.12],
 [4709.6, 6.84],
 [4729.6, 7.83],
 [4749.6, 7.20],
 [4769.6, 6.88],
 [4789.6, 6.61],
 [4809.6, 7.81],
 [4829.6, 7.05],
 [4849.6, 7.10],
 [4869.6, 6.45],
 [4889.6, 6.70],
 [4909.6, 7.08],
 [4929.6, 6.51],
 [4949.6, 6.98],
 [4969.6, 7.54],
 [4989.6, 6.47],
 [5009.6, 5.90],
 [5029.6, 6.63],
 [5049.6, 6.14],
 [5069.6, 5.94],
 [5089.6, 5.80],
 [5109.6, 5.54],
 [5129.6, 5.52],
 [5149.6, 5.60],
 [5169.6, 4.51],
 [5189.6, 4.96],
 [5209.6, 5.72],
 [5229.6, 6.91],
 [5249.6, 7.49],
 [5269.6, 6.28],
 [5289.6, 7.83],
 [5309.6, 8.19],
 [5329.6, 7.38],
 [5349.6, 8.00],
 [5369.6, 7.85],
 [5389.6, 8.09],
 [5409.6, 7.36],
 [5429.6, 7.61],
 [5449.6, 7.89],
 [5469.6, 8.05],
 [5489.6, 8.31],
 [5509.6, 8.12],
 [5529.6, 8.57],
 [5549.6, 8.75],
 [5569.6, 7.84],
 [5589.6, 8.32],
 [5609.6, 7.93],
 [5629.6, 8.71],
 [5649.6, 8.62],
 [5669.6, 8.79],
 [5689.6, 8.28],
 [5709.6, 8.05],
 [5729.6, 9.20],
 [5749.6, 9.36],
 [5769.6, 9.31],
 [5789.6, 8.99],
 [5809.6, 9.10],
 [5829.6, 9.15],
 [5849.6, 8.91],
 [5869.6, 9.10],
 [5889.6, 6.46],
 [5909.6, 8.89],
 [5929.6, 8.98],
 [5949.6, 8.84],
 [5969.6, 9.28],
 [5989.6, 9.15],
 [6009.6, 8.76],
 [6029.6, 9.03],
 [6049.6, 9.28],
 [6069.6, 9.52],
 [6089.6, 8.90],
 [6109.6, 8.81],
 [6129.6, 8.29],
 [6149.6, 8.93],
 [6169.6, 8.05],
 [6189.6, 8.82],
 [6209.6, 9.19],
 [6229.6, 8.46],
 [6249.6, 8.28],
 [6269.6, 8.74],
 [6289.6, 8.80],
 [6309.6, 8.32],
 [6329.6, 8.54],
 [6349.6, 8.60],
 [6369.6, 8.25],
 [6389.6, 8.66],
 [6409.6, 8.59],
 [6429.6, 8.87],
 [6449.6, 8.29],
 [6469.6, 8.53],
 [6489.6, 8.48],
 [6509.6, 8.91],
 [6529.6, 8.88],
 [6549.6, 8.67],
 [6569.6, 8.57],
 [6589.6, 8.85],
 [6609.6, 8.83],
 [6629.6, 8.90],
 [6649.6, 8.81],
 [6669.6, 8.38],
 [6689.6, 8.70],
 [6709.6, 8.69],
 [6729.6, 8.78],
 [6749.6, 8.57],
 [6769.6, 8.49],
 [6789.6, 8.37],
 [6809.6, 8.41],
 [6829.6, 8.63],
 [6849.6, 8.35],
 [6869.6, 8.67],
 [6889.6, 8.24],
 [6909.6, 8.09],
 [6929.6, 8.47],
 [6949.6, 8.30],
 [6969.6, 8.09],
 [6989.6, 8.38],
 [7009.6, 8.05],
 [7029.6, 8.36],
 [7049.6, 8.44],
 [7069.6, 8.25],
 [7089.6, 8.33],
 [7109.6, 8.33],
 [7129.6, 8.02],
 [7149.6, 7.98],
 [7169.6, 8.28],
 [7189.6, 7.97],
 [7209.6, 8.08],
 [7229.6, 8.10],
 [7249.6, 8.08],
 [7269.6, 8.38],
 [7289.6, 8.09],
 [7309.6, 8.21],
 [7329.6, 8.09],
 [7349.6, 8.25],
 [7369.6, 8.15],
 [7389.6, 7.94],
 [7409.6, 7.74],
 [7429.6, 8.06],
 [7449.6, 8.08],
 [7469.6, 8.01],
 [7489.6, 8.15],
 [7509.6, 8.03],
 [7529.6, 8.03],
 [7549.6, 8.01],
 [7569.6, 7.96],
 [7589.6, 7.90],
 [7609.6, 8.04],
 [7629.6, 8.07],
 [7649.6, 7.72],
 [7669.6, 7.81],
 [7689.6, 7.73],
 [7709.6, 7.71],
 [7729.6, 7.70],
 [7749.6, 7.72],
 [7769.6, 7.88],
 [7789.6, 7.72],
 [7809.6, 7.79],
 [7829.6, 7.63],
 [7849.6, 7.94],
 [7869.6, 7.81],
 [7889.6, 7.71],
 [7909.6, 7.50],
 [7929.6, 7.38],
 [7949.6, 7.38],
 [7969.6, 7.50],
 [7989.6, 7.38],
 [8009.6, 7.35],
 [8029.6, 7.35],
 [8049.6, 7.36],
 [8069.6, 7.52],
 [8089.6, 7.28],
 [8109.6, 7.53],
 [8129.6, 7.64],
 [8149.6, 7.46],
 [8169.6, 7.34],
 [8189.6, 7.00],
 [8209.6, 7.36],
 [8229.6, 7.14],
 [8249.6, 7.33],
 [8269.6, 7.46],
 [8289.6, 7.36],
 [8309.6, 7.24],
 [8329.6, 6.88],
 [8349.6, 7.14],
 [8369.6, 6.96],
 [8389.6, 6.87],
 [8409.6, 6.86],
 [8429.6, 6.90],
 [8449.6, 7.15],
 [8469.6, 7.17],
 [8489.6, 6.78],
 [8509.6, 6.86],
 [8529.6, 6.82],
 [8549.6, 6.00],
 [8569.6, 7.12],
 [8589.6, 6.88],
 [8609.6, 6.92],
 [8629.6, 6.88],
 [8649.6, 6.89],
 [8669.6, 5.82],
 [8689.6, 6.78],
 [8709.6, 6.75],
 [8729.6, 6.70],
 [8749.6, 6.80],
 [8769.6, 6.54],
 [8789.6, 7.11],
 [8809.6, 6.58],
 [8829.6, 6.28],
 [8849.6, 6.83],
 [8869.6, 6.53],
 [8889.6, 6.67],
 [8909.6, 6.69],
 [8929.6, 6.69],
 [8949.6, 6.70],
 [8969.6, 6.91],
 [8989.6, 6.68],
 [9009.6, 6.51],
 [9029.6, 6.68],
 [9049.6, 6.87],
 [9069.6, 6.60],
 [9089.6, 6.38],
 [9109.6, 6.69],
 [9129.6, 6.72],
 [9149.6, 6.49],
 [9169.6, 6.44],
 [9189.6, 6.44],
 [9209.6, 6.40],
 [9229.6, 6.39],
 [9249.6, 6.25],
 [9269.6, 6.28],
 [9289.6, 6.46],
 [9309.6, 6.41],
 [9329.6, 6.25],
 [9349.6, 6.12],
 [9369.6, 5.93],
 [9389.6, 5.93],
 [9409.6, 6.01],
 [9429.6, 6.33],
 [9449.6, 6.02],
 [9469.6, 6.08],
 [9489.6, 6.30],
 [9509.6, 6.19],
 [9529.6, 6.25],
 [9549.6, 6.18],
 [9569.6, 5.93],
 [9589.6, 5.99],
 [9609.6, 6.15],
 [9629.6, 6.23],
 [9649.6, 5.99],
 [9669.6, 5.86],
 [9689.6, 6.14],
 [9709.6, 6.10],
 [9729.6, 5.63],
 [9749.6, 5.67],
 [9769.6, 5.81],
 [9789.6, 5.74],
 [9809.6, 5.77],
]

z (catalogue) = 0.000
